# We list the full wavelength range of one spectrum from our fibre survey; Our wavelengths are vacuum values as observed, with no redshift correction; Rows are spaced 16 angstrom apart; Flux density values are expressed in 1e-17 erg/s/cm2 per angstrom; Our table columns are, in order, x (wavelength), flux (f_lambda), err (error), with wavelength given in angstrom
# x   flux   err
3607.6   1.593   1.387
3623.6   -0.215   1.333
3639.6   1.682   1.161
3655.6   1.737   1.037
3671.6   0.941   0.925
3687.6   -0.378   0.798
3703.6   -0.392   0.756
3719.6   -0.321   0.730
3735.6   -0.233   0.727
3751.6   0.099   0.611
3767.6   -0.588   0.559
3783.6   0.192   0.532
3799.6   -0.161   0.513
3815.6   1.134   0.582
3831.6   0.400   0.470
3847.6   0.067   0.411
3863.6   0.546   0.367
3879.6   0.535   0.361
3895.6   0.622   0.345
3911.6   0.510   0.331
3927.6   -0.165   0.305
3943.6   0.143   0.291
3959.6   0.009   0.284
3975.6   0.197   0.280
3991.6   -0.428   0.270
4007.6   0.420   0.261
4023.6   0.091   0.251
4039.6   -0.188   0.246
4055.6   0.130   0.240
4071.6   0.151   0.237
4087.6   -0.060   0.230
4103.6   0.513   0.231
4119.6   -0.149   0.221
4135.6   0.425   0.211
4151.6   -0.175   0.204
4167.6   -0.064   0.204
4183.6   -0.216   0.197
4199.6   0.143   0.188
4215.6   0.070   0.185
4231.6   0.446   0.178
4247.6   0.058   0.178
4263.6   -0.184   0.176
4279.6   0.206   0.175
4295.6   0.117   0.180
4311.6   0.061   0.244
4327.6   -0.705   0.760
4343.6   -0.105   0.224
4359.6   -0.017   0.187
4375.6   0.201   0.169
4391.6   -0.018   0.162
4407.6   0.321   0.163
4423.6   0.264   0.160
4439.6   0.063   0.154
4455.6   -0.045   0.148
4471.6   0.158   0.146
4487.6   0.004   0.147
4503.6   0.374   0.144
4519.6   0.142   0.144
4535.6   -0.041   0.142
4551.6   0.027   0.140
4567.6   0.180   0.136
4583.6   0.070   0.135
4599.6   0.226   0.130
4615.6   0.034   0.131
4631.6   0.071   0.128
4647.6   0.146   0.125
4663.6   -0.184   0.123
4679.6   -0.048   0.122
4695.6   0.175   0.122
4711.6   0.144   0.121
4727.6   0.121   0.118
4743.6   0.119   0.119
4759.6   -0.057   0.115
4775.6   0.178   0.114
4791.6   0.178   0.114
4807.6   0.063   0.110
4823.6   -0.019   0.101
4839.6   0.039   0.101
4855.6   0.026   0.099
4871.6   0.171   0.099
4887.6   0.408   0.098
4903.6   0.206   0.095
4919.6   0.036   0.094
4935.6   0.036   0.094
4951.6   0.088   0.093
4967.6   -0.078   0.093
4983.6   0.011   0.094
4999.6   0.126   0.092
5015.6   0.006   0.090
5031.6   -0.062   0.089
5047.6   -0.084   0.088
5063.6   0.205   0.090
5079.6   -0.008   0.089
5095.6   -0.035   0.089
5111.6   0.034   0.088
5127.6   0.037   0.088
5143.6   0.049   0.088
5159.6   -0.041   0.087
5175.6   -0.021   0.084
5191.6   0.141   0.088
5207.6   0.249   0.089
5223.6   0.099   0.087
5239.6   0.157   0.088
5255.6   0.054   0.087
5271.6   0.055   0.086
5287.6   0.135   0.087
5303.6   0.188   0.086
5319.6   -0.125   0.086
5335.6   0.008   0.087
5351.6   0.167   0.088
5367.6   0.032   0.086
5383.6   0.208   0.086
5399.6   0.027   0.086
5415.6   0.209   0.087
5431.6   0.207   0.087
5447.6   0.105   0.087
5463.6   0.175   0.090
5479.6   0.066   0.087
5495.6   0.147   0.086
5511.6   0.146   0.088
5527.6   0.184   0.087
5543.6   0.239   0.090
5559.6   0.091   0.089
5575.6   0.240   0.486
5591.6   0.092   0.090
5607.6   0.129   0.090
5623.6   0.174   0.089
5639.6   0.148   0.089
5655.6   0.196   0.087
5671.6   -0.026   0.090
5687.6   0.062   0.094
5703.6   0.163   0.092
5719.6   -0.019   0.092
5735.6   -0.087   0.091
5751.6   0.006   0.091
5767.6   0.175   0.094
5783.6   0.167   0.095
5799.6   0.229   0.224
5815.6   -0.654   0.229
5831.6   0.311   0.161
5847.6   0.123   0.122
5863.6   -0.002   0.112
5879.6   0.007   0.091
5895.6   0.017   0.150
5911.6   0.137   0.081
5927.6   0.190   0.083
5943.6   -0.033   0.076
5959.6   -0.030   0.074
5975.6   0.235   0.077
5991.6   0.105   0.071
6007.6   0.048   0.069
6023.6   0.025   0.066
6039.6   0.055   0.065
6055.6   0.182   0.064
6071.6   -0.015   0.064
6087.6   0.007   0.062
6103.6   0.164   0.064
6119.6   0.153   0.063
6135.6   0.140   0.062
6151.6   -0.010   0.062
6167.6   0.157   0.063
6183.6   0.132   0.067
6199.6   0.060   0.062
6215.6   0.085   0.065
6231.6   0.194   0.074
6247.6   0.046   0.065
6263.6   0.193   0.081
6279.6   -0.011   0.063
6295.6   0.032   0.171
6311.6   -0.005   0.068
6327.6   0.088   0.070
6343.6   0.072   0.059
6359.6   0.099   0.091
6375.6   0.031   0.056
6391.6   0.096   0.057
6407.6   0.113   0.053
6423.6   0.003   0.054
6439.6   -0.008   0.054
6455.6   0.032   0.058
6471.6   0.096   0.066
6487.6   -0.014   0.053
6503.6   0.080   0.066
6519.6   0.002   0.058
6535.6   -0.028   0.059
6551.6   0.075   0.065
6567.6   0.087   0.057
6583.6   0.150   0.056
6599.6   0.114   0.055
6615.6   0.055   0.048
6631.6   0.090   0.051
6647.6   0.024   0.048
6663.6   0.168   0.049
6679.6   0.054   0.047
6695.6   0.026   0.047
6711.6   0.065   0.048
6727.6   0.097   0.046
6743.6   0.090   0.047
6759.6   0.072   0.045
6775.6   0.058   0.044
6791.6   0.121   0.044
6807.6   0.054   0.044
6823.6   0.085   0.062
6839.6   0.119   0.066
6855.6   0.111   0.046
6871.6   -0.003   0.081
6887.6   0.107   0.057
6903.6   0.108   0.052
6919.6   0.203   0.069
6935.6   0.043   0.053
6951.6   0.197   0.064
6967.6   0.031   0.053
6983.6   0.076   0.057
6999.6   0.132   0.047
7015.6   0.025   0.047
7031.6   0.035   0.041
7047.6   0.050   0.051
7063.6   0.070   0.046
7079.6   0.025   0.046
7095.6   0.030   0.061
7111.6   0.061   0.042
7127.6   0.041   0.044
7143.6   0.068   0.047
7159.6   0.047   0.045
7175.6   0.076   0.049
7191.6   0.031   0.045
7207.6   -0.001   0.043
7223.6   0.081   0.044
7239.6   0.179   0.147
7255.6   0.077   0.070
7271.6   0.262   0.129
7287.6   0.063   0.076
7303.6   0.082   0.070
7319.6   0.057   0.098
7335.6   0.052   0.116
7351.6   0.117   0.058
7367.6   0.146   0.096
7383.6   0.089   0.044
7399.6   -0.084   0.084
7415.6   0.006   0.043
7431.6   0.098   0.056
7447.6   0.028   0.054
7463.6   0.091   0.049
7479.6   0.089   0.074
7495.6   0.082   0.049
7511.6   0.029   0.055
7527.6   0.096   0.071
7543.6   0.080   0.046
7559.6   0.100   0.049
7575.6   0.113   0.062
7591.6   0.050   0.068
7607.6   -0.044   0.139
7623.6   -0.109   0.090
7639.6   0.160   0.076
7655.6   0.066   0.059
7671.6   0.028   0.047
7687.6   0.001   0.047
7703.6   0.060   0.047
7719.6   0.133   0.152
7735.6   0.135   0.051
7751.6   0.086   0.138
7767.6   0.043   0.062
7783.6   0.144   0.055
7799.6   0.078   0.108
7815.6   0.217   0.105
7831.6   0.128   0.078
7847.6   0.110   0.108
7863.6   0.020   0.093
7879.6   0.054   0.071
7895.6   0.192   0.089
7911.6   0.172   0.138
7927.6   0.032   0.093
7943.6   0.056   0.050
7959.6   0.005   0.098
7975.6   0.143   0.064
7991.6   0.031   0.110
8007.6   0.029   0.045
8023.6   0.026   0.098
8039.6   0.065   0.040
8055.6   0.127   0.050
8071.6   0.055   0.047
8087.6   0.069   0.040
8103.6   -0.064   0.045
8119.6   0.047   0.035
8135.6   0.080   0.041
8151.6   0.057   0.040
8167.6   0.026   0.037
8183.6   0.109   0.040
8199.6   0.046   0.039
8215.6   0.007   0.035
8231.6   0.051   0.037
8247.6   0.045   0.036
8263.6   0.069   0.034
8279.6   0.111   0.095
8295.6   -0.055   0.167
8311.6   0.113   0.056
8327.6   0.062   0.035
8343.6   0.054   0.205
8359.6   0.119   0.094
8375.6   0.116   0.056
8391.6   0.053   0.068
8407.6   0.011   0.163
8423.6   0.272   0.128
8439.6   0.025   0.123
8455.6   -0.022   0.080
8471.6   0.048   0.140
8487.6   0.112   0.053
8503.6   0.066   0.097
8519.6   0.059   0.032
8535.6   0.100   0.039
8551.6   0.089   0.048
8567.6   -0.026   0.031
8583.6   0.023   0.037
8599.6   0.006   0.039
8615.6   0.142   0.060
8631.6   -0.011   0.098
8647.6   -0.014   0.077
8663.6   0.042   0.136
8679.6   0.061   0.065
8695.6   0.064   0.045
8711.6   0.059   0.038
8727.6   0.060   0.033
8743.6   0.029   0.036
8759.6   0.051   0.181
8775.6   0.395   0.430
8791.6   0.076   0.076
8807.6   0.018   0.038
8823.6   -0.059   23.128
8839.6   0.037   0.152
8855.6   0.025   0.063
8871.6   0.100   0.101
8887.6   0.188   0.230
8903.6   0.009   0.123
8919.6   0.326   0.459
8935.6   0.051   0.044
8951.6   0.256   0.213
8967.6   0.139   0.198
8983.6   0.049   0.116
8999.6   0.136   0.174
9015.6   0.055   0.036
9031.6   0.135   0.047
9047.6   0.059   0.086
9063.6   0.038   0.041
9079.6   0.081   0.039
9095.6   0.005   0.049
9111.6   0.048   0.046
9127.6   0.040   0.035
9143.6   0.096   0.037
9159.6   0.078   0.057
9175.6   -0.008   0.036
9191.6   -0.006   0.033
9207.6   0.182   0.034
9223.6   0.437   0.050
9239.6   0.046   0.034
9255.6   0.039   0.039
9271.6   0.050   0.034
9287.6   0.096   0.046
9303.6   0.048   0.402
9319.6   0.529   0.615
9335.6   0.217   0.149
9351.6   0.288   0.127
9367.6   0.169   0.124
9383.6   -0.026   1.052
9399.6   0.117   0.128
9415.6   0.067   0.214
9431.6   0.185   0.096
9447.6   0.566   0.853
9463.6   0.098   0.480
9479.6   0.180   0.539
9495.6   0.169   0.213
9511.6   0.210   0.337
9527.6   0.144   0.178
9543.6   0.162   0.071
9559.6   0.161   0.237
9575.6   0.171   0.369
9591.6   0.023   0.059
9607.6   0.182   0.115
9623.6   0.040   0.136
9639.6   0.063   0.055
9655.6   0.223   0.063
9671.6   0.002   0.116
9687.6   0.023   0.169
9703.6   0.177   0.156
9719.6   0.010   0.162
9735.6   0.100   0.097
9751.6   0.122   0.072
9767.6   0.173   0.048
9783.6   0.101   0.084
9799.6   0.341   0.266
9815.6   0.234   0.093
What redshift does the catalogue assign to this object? 1.473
